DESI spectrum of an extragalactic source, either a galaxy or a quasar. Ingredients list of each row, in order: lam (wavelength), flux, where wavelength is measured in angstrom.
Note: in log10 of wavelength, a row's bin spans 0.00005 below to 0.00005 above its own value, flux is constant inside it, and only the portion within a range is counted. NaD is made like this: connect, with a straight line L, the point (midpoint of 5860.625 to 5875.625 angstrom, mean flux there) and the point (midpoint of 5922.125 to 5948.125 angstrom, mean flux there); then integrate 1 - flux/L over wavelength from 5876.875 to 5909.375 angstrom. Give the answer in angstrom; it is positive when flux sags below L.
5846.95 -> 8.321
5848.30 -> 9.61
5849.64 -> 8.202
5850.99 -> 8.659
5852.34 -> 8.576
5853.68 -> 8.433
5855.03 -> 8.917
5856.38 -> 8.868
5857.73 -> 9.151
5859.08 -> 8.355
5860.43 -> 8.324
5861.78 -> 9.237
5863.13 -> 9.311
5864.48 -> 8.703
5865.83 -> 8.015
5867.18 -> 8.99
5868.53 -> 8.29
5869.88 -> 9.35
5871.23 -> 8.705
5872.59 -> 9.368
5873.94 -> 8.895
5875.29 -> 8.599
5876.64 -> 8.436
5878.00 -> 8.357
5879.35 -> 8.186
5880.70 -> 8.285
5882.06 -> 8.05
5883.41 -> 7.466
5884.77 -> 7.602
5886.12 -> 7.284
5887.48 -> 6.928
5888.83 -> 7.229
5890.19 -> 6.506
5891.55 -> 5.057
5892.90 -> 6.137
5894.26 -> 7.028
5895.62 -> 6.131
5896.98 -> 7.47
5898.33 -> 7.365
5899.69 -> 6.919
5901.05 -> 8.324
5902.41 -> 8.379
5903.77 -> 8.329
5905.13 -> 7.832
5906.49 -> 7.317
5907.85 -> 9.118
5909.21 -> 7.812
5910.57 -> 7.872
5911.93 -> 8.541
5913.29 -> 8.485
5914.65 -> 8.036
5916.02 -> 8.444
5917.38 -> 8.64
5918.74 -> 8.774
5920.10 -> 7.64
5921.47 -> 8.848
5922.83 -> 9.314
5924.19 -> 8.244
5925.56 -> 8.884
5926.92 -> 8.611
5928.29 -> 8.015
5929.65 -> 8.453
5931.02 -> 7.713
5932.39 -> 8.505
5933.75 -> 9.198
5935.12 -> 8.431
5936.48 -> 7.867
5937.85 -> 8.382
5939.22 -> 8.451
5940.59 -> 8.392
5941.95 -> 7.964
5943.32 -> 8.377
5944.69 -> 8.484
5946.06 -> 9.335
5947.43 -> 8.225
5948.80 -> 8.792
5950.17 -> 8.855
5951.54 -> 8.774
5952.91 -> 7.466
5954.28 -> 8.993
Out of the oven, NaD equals 4.6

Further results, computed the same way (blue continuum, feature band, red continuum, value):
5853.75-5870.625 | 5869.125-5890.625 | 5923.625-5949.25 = 1.5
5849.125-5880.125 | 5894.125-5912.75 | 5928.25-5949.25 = 1.7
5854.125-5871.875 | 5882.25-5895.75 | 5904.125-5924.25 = 2.8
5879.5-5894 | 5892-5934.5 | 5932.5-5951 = -1.5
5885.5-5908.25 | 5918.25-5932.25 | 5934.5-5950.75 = -0.8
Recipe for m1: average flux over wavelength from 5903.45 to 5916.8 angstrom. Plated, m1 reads 8.18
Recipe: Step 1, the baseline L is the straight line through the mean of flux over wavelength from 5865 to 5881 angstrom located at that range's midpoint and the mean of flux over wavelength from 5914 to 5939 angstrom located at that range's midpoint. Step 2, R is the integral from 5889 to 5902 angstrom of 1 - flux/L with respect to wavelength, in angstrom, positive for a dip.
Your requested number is 2.6 angstrom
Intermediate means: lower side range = 8.64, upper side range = 8.44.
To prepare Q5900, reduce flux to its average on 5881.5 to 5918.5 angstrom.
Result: 7.58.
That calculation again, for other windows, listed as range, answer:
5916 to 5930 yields 8.54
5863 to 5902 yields 7.81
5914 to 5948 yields 8.45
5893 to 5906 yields 7.46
